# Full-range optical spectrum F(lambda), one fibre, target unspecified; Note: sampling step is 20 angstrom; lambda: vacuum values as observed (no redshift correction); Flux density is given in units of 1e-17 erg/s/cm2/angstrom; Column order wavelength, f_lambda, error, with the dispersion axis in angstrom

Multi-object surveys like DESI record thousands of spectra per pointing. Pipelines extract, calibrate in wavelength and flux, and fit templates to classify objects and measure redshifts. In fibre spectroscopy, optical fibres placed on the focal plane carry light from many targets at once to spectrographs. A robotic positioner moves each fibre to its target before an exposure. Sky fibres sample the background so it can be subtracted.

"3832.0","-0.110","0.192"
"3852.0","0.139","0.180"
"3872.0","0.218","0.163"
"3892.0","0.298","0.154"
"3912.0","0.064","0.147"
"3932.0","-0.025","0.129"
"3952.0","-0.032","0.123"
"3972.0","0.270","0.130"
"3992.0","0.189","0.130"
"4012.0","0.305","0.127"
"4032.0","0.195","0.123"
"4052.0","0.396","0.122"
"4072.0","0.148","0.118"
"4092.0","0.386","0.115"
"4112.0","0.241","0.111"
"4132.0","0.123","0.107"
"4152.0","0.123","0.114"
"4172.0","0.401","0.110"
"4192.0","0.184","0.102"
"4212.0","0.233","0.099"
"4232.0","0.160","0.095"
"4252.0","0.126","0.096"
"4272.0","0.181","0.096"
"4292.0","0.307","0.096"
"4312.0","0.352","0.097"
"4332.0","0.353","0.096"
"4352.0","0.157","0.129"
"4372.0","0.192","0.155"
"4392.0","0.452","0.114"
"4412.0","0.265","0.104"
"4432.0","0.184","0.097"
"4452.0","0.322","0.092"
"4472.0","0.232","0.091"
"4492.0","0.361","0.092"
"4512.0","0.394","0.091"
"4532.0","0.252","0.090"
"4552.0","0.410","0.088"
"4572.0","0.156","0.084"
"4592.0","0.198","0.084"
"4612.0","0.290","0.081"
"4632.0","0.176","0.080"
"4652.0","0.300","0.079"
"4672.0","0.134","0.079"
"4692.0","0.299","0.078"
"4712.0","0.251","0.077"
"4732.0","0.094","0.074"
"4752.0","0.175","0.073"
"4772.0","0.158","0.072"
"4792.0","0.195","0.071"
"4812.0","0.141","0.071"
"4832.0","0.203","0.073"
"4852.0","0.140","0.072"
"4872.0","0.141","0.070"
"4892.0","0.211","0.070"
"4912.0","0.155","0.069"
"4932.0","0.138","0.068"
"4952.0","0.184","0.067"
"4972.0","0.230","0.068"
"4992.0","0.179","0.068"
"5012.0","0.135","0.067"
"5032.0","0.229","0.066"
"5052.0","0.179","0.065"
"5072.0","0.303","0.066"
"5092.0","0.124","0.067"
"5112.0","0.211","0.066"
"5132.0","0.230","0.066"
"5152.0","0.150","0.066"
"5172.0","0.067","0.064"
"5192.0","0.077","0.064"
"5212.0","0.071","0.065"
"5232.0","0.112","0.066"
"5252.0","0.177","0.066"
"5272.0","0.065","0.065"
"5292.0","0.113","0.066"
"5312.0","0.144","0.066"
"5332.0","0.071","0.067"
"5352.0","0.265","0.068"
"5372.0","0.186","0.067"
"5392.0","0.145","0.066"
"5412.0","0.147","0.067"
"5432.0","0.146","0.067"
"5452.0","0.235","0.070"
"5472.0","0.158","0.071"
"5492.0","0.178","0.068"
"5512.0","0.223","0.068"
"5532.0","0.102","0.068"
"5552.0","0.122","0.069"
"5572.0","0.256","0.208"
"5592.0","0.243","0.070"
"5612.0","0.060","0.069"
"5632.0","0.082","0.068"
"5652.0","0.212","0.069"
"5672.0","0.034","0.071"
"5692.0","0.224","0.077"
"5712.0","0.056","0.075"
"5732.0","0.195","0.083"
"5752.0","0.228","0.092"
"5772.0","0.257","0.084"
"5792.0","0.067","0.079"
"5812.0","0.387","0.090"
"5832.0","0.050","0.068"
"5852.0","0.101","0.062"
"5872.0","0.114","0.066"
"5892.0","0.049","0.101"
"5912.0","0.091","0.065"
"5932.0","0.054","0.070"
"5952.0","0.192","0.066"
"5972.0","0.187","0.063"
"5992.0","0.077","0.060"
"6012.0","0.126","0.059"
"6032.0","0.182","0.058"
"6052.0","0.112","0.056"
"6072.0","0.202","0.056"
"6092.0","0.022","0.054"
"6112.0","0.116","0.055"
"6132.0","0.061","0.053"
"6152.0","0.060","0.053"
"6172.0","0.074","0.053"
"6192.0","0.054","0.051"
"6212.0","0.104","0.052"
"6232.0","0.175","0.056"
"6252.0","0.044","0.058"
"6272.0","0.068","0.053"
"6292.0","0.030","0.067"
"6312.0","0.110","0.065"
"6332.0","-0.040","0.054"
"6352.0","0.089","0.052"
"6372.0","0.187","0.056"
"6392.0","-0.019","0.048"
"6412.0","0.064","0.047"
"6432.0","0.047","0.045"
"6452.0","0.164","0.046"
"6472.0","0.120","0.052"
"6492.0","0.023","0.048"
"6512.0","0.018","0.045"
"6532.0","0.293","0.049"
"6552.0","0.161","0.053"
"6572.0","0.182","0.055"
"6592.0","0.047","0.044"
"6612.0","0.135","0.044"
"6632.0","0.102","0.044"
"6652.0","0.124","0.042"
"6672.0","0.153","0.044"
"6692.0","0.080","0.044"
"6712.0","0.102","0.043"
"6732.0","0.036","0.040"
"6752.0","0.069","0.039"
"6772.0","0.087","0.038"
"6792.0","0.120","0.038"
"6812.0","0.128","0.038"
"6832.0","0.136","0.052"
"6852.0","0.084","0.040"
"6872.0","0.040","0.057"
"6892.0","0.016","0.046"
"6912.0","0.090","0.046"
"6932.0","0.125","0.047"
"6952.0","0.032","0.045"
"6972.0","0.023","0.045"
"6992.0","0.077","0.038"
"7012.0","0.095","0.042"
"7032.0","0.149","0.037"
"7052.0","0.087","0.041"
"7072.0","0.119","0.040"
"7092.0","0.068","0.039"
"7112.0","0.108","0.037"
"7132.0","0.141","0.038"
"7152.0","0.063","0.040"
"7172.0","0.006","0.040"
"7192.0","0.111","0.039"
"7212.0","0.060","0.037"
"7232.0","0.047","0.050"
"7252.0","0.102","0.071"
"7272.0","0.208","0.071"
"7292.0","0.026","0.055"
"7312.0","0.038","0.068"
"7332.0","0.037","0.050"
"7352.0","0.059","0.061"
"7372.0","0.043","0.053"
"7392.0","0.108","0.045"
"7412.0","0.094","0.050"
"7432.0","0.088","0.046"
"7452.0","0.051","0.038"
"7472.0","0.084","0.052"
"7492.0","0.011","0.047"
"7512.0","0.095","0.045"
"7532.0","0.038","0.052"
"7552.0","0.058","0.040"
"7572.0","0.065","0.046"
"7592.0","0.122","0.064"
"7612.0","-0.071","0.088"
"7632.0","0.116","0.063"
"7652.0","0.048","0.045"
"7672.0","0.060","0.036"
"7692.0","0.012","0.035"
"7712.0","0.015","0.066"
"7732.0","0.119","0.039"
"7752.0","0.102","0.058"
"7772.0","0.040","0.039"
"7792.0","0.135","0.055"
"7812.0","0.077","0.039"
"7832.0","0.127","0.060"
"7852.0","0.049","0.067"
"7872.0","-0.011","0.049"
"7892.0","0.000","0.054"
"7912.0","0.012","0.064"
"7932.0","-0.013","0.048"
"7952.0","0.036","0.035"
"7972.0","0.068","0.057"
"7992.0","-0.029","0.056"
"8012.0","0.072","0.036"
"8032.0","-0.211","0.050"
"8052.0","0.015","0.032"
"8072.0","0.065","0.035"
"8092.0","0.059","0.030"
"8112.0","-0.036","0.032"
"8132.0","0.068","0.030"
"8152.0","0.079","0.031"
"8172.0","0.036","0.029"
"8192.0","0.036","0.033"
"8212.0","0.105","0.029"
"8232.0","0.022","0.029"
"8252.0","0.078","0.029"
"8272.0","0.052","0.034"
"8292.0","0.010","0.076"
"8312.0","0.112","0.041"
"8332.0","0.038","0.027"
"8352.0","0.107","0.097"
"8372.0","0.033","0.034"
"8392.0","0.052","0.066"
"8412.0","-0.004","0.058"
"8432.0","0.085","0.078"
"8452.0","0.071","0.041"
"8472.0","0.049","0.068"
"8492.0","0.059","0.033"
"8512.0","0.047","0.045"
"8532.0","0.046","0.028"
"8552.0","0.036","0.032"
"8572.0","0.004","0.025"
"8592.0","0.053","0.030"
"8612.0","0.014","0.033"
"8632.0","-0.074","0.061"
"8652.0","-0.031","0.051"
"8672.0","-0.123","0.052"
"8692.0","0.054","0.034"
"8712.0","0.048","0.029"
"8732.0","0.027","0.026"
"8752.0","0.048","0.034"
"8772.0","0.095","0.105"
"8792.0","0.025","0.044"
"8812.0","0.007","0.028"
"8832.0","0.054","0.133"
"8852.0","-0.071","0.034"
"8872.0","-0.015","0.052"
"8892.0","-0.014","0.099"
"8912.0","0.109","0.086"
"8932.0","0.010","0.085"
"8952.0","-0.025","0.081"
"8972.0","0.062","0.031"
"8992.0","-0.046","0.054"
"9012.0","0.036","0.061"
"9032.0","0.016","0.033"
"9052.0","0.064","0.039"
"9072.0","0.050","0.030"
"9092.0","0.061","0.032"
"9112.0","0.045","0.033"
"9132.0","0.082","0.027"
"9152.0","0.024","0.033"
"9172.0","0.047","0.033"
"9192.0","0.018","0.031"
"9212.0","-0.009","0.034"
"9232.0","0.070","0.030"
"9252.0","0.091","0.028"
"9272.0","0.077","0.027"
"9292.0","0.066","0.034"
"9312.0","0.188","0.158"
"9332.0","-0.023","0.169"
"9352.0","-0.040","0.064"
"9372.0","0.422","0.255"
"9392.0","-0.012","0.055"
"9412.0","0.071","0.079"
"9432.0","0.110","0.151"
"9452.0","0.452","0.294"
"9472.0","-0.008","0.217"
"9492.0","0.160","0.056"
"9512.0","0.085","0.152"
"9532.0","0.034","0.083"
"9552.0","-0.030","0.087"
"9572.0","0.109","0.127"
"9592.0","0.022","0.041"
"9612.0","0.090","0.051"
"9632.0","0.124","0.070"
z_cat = 1.53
